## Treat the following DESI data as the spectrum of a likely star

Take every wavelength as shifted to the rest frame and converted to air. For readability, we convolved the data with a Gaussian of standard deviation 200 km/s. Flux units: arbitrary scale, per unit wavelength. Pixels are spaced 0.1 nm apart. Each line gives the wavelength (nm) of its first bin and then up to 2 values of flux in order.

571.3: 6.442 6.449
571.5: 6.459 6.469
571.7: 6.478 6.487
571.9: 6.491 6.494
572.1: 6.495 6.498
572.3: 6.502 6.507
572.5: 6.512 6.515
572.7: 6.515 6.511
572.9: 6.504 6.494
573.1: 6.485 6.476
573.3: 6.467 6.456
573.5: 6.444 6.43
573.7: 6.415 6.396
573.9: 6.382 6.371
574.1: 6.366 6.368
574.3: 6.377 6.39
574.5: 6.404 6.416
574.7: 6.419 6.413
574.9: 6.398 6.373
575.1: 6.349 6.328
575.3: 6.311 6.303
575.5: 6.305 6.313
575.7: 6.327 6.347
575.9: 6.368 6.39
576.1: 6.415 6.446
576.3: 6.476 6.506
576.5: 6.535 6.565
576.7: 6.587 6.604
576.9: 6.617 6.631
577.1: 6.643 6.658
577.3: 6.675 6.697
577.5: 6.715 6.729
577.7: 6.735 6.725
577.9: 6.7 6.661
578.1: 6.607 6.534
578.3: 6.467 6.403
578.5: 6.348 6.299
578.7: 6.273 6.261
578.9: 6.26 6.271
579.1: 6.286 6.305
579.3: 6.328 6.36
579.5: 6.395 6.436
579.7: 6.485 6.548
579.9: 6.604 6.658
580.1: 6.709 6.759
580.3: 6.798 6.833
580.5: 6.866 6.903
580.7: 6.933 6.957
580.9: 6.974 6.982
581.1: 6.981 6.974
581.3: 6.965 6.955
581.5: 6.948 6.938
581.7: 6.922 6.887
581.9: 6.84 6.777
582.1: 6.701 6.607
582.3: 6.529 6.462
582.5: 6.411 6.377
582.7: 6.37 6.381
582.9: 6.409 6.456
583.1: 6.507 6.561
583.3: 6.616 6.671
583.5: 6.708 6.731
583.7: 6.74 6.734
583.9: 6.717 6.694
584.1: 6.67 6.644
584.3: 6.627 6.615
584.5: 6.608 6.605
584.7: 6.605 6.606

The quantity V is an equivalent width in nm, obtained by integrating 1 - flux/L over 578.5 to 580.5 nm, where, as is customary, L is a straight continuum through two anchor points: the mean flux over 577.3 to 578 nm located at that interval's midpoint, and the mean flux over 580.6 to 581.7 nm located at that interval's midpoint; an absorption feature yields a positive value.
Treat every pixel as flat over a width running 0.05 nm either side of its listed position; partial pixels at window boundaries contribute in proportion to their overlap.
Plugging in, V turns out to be 0.11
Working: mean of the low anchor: 6.71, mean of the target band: 6.47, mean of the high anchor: 6.96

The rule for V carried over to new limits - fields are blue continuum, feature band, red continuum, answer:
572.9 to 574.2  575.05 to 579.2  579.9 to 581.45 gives 0.11 nm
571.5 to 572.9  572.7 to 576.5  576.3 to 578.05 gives 0.09 nm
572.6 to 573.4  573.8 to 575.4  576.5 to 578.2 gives 0.04 nm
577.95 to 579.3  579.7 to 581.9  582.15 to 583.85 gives -0.13 nm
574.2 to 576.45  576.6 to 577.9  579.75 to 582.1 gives -0.02 nm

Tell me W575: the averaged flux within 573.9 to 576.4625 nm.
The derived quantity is 6.38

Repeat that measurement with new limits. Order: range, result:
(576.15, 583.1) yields 6.62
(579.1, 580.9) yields 6.64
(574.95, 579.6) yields 6.47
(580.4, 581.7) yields 6.94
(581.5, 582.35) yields 6.79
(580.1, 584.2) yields 6.73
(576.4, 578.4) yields 6.63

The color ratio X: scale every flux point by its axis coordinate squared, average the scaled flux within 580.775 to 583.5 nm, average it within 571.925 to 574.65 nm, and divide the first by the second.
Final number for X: 1.1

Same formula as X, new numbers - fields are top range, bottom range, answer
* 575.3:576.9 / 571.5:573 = 1.00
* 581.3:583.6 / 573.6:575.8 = 1.07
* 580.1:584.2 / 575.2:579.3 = 1.06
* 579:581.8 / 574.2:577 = 1.07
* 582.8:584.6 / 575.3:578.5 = 1.04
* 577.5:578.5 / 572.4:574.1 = 1.04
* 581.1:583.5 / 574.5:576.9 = 1.06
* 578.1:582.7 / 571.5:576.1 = 1.06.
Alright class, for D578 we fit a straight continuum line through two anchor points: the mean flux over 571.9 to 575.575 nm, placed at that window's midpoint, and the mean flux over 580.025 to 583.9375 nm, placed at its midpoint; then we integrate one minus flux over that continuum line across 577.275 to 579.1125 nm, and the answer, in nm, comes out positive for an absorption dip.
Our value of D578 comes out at 0.023 nm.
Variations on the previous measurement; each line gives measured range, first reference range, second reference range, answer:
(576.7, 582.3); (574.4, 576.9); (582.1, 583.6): -0.16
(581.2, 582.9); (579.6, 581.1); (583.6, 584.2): 0.01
